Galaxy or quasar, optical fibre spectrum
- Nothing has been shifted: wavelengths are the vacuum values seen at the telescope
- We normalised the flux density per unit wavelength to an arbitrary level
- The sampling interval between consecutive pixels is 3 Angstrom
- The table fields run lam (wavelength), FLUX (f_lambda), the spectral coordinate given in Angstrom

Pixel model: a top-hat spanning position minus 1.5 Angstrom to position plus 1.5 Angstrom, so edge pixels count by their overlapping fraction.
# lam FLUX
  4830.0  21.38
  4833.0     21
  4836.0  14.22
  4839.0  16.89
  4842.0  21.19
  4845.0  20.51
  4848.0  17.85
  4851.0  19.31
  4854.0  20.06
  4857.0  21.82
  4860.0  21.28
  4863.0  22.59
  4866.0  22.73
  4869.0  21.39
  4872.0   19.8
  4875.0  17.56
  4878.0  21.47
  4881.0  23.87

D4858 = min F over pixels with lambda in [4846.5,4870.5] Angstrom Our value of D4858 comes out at 17.85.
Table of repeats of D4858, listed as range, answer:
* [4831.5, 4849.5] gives 14.22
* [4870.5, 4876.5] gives 17.56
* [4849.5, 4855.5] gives 19.31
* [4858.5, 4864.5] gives 21.28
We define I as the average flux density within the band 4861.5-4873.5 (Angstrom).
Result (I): 21.6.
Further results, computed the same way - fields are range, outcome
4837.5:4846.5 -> 19.5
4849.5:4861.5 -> 20.6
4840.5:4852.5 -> 19.7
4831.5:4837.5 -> 17.6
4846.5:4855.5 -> 19.1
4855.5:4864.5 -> 21.9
